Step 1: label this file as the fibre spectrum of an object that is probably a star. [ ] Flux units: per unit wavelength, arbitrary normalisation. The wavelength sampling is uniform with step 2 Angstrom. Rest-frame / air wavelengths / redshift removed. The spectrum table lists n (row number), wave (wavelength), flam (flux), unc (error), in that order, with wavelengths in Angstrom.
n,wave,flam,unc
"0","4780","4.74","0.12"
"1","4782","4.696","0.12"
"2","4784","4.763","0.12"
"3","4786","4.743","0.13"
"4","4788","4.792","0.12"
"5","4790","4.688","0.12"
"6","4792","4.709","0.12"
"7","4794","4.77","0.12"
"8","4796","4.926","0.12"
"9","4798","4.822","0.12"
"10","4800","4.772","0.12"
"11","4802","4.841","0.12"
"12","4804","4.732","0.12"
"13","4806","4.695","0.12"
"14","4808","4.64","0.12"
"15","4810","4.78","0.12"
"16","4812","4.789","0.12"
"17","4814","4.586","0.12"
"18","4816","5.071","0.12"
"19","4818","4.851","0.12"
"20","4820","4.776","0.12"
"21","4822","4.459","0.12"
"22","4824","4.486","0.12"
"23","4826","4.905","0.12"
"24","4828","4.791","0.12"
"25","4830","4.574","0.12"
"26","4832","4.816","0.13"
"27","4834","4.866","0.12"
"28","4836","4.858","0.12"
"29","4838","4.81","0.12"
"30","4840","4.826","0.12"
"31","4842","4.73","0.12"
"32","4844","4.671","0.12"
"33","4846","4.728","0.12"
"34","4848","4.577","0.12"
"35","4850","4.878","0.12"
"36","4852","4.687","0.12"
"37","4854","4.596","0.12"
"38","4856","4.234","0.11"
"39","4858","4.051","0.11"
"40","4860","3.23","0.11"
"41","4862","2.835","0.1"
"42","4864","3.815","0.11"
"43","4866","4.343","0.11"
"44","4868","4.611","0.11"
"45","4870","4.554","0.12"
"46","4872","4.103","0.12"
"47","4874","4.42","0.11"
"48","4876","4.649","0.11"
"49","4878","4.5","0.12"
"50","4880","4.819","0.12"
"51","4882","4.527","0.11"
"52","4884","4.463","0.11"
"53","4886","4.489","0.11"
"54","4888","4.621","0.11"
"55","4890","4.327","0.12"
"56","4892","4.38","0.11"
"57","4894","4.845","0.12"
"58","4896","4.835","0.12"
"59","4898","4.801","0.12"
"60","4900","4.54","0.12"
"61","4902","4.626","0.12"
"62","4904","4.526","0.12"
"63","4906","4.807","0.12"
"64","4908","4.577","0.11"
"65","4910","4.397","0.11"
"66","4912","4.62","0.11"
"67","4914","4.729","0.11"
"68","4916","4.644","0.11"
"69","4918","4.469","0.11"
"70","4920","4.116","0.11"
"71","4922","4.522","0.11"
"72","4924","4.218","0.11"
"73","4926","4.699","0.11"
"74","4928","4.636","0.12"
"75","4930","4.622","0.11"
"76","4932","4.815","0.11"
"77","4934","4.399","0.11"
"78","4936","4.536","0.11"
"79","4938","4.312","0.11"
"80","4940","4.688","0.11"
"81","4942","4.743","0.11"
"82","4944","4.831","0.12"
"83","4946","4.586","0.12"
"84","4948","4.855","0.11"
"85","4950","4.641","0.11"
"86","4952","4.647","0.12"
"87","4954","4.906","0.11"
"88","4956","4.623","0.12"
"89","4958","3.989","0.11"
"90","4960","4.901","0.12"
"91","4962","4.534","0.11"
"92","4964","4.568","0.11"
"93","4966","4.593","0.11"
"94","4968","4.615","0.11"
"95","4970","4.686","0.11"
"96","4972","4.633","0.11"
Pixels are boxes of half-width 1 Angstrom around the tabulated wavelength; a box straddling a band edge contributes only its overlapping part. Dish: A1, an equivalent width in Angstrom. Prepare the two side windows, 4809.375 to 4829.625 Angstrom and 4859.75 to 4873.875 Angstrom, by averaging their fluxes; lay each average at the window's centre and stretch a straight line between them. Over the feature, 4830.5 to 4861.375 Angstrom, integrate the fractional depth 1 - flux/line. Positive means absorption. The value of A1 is -1.6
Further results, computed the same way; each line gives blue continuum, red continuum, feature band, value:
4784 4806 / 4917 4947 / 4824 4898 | 2.6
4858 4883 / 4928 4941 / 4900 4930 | -0.6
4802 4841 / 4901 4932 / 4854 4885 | 2.9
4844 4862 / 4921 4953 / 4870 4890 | -0.5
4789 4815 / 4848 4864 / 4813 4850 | -3.1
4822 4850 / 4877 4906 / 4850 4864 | 2.1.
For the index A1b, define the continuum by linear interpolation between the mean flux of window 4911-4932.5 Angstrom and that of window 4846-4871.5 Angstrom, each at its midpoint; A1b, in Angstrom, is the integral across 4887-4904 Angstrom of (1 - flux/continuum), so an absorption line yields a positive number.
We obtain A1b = -0.8 Angstrom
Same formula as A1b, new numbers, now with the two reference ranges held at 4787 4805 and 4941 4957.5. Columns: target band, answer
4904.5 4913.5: 0.24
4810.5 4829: 0.10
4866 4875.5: 0.64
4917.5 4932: 0.69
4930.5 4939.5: 0.35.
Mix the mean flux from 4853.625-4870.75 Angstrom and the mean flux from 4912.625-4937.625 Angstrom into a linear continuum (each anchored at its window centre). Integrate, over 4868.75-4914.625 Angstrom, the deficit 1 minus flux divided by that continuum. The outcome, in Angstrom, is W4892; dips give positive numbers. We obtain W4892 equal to -3.49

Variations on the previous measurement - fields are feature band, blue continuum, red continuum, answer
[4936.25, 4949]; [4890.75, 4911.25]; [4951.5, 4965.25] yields -0.2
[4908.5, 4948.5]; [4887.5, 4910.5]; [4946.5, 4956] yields 1.0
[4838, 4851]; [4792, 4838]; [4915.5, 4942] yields -0.1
